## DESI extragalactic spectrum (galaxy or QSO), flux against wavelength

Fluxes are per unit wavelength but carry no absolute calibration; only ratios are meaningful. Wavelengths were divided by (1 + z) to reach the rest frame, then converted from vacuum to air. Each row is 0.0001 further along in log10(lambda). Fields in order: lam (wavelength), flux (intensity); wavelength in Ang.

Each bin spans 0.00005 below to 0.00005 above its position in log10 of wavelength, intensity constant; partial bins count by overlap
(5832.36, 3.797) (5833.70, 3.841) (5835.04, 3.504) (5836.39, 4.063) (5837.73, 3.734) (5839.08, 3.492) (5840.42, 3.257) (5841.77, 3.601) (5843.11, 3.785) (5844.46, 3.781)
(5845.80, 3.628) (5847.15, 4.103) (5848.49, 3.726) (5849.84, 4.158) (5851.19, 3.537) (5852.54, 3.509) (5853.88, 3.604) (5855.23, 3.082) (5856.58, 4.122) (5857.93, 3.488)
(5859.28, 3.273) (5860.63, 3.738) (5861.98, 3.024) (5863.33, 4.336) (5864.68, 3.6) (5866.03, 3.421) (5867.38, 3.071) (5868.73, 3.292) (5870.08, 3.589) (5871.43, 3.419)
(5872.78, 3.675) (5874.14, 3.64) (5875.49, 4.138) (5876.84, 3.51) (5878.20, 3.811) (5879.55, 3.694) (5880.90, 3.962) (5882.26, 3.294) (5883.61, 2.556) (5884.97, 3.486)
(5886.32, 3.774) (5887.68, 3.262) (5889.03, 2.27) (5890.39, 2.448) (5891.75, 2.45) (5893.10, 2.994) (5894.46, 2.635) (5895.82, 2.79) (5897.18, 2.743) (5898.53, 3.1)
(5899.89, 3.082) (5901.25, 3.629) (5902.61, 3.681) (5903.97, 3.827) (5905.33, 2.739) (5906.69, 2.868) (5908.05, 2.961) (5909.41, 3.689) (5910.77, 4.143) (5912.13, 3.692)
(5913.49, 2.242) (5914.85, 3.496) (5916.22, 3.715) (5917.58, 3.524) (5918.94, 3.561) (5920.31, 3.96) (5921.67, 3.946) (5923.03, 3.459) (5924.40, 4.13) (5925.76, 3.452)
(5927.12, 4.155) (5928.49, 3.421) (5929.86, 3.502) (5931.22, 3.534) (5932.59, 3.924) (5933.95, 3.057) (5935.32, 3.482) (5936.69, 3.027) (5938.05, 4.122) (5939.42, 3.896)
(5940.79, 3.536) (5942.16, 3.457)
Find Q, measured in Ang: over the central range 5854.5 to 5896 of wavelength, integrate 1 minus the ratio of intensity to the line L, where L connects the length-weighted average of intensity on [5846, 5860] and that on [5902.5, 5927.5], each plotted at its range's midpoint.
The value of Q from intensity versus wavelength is 2.95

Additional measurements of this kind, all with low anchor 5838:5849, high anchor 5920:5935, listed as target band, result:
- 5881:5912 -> 4.5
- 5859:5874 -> 0.7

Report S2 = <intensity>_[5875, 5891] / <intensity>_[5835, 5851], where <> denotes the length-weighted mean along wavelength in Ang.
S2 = 0.9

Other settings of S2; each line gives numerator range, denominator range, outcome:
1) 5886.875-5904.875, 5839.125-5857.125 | 0.81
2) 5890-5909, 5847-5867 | 0.83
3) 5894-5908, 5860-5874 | 0.88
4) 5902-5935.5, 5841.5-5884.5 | 0.98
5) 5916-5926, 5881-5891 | 1.22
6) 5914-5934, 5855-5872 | 1.04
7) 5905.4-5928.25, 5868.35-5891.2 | 1.04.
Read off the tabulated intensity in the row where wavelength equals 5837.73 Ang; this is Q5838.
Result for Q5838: 3.734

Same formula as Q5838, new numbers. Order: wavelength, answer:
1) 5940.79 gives 3.536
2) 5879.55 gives 3.694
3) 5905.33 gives 2.739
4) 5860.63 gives 3.738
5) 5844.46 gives 3.781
